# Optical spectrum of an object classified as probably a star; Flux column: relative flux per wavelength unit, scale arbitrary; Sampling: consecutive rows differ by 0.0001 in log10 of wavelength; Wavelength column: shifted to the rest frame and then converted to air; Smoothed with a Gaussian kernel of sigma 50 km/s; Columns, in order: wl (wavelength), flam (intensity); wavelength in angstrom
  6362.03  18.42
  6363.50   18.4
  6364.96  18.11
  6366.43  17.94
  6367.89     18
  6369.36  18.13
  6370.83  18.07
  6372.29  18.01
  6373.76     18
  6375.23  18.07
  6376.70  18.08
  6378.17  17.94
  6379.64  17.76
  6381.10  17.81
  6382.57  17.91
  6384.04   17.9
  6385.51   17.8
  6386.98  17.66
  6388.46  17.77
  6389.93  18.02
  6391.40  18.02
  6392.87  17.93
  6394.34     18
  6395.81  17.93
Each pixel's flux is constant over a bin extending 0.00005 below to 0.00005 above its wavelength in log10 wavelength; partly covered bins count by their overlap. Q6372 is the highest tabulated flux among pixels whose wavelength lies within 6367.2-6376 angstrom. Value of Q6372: 18.13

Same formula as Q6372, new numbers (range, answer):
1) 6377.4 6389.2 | 17.94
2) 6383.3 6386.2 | 17.9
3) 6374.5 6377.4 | 18.08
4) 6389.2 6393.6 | 18.02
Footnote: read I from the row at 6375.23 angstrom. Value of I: 18.07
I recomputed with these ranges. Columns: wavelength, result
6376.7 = 18.08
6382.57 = 17.91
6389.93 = 18.02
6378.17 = 17.94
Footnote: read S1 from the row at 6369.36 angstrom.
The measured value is 18.13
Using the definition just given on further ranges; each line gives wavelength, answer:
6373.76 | 18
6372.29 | 18.01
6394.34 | 18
